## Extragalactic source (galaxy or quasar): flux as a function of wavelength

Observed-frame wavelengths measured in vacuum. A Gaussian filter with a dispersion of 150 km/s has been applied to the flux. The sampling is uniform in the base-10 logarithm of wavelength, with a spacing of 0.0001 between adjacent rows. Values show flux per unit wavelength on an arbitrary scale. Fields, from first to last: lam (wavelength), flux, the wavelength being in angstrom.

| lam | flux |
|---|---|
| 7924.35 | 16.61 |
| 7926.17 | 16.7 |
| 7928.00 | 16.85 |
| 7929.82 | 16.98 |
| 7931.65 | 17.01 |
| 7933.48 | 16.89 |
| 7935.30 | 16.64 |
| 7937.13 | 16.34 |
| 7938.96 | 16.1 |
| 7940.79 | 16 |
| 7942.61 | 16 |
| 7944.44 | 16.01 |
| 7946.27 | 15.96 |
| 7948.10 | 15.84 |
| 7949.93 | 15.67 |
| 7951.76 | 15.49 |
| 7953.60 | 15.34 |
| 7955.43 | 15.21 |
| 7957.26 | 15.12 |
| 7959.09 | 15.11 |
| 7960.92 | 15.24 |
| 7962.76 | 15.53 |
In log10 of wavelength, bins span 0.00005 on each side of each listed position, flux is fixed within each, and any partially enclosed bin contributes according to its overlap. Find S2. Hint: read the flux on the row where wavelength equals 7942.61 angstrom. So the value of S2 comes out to 16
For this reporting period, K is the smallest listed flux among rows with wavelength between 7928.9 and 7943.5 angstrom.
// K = 16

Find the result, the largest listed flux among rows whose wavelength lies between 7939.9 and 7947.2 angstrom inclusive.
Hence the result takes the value 16.01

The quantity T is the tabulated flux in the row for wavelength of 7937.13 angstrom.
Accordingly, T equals 16.34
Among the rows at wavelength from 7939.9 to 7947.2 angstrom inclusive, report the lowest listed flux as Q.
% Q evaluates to 15.96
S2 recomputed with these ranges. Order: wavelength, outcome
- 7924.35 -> 16.61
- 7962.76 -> 15.53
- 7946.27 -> 15.96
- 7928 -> 16.85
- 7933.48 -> 16.89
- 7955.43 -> 15.21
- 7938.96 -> 16.1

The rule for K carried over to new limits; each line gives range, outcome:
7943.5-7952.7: 15.49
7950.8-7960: 15.11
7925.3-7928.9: 16.7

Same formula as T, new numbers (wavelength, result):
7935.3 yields 16.64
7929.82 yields 16.98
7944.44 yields 16.01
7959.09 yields 15.11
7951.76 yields 15.49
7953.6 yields 15.34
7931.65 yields 17.01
